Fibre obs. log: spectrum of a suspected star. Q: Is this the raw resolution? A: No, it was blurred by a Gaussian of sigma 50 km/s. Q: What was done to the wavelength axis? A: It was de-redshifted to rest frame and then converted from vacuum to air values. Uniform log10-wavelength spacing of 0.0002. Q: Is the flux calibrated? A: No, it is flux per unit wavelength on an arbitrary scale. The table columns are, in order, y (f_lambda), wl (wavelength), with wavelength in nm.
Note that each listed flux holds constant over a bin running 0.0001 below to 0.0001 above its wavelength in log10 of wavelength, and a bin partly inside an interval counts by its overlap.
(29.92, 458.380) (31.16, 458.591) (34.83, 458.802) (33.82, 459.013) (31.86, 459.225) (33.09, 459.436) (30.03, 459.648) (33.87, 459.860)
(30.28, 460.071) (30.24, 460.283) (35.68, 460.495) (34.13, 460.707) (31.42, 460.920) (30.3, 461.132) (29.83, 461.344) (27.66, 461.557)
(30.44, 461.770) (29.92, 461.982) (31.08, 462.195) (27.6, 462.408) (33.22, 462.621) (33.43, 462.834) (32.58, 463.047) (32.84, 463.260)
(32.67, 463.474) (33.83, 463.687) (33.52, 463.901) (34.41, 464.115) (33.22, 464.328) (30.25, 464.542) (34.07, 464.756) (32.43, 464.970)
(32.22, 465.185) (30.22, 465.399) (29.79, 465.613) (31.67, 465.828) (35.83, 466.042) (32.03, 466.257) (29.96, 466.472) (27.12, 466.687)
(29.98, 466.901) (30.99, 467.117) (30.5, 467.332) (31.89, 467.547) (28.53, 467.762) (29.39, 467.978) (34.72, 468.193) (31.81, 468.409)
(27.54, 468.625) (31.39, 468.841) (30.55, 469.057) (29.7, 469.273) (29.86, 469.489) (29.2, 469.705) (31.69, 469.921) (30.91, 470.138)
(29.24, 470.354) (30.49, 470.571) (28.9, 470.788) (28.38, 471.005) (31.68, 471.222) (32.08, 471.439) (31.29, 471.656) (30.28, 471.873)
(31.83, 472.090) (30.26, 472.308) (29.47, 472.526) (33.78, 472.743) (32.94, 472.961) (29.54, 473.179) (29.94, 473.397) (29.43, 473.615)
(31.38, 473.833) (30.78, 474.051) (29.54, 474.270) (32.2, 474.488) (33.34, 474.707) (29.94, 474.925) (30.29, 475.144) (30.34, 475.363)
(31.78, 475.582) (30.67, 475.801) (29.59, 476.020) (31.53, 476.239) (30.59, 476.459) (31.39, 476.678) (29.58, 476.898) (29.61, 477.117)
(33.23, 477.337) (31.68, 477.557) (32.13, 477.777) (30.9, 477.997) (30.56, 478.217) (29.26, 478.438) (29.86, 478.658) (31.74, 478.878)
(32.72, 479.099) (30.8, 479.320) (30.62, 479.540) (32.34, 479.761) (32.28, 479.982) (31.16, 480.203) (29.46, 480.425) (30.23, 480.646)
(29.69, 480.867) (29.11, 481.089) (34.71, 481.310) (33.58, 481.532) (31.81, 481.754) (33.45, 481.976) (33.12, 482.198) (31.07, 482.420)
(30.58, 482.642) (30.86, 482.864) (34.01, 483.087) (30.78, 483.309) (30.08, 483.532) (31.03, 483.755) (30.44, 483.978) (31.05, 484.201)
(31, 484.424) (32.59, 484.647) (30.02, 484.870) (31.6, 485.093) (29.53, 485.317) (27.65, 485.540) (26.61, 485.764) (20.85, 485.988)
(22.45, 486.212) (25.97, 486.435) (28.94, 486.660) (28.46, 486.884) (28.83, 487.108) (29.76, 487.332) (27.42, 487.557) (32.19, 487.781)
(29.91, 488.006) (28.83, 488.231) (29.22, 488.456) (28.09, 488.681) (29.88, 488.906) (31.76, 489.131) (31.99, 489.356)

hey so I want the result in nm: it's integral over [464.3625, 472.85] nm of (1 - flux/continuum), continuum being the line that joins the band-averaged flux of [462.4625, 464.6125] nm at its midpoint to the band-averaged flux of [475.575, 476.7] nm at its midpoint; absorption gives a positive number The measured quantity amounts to 0.33 nm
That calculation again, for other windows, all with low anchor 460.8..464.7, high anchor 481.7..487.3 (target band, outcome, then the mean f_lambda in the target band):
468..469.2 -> 0.00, 31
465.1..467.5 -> 0.03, 31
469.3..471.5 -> 0.05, 30.2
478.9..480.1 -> -0.06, 31.7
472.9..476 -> -0.02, 30.8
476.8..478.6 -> -0.03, 30.9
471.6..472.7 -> 0.00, 30.8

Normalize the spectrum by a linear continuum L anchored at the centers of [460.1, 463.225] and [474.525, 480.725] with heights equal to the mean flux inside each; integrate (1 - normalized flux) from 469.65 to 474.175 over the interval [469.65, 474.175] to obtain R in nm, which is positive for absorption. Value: 0.064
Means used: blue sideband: 31.3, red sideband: 31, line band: 30.7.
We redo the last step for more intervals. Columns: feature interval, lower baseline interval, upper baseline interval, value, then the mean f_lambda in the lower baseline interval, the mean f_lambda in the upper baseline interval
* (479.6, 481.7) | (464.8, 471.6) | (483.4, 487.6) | -0.15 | 30.7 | 28.7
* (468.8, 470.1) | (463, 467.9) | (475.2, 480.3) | 0.05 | 31.7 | 31.1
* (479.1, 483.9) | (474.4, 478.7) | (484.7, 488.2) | -0.32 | 30.9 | 28.1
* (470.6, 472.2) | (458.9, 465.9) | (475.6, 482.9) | 0.05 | 31.9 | 31.2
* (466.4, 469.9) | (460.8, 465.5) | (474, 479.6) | 0.13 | 31.7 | 31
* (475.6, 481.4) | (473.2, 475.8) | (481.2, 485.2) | 0.05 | 30.8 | 31.8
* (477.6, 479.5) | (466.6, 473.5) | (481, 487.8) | -0.05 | 30.5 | 30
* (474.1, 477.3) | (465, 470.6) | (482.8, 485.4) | 0.01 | 30.7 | 31.1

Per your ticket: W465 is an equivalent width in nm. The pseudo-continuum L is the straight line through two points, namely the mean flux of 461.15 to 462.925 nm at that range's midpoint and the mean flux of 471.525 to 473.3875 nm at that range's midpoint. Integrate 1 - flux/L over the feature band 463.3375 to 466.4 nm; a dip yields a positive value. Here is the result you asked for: -0.20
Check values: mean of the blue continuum 30.4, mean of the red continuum 31.1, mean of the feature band 32.5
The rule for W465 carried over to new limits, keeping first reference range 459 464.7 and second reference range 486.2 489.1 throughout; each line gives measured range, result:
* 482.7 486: -0.11 nm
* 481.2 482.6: -0.16 nm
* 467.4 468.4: 0.00 nm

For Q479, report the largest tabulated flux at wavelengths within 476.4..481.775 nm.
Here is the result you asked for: 34.71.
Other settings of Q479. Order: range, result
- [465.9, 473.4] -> 35.83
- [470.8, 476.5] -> 33.78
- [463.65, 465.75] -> 34.41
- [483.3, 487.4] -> 32.59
